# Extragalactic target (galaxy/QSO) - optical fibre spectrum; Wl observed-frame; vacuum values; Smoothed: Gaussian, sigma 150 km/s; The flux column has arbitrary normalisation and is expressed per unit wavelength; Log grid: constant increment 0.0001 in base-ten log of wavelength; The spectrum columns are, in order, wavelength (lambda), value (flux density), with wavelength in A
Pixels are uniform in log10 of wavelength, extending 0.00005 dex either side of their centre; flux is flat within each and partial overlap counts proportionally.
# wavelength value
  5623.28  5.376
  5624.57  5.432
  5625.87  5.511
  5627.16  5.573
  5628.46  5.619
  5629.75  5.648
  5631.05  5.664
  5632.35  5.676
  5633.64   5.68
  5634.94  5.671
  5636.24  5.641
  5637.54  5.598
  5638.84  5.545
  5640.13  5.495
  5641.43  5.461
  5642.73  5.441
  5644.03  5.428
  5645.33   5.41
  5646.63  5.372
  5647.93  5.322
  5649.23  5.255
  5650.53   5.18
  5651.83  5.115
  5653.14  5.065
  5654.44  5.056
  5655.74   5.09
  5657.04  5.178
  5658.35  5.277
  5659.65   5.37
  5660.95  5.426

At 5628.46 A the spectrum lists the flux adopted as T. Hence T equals 5.619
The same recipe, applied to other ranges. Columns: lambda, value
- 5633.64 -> 5.68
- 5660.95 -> 5.426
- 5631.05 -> 5.664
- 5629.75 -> 5.648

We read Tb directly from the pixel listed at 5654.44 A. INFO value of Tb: 5.056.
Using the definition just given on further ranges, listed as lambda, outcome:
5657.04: 5.178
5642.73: 5.441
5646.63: 5.372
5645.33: 5.41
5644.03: 5.428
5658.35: 5.277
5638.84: 5.545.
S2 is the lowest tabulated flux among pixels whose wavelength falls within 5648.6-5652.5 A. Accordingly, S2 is 5.115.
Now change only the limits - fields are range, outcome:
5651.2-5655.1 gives 5.056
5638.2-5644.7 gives 5.428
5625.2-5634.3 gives 5.511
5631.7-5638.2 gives 5.598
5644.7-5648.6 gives 5.322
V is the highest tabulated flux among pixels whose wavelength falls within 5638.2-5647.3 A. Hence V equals 5.545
